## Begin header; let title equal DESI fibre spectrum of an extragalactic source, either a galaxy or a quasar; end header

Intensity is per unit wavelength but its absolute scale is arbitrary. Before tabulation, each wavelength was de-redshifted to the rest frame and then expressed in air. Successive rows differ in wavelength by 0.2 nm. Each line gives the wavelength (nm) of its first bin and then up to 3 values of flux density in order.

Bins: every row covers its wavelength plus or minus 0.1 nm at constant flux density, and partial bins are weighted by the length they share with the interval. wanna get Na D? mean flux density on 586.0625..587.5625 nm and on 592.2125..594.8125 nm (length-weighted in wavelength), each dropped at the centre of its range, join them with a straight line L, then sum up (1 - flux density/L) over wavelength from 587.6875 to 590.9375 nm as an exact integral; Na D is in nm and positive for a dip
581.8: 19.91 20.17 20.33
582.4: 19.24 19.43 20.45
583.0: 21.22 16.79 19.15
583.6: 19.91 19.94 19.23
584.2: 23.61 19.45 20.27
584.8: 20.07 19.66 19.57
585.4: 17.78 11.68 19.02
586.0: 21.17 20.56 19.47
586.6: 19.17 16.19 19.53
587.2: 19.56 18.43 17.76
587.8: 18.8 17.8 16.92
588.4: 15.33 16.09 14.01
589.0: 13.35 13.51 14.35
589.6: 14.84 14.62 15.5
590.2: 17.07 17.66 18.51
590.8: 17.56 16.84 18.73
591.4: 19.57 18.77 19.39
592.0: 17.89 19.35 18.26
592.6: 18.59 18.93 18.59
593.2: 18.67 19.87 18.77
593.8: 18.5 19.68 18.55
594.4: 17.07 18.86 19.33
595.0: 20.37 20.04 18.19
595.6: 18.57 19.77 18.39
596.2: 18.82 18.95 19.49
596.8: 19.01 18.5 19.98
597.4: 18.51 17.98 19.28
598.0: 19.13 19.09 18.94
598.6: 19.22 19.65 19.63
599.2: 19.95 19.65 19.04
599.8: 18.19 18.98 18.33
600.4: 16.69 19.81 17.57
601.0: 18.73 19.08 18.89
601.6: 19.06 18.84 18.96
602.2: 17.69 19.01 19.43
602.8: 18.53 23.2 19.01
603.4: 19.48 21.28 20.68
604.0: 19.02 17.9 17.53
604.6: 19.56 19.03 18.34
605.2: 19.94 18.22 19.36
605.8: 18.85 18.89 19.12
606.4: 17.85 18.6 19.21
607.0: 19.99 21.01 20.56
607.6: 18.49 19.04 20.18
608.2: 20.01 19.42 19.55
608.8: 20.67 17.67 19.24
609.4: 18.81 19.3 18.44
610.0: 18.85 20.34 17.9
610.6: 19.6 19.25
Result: 0.50 nm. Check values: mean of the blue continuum 19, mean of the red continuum 18.7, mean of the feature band 16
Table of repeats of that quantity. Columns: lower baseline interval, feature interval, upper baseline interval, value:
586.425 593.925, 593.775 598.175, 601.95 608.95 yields -0.181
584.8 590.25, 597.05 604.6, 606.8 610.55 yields -0.207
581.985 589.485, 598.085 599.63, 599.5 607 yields -0.047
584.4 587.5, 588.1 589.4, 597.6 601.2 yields 0.277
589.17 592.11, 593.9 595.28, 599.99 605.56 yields -0.109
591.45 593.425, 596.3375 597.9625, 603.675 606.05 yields -0.009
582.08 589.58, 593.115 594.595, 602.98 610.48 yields -0.004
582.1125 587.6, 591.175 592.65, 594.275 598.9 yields 0.021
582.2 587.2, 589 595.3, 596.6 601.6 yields 0.385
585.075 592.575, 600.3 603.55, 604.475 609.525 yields -0.049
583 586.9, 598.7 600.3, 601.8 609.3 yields 0.007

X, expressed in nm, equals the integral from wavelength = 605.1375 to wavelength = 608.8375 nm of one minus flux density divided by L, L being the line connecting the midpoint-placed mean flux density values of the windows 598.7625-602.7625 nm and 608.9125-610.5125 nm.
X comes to -0.11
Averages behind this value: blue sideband 18.8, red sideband 18.8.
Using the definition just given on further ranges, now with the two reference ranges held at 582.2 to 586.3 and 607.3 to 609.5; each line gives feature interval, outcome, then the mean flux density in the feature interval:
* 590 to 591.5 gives 0.12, 17.8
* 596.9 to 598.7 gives 0.04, 19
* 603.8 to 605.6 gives 0.05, 18.8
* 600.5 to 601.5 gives 0.03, 18.8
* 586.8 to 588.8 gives 0.20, 17.5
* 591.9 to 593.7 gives 0.06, 18.8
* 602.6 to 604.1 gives -0.05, 20.1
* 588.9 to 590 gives 0.29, 14.3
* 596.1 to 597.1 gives 0.02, 19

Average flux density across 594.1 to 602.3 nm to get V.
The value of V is 18.9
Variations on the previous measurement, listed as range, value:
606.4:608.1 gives 19.5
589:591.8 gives 16.7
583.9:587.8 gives 19.1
